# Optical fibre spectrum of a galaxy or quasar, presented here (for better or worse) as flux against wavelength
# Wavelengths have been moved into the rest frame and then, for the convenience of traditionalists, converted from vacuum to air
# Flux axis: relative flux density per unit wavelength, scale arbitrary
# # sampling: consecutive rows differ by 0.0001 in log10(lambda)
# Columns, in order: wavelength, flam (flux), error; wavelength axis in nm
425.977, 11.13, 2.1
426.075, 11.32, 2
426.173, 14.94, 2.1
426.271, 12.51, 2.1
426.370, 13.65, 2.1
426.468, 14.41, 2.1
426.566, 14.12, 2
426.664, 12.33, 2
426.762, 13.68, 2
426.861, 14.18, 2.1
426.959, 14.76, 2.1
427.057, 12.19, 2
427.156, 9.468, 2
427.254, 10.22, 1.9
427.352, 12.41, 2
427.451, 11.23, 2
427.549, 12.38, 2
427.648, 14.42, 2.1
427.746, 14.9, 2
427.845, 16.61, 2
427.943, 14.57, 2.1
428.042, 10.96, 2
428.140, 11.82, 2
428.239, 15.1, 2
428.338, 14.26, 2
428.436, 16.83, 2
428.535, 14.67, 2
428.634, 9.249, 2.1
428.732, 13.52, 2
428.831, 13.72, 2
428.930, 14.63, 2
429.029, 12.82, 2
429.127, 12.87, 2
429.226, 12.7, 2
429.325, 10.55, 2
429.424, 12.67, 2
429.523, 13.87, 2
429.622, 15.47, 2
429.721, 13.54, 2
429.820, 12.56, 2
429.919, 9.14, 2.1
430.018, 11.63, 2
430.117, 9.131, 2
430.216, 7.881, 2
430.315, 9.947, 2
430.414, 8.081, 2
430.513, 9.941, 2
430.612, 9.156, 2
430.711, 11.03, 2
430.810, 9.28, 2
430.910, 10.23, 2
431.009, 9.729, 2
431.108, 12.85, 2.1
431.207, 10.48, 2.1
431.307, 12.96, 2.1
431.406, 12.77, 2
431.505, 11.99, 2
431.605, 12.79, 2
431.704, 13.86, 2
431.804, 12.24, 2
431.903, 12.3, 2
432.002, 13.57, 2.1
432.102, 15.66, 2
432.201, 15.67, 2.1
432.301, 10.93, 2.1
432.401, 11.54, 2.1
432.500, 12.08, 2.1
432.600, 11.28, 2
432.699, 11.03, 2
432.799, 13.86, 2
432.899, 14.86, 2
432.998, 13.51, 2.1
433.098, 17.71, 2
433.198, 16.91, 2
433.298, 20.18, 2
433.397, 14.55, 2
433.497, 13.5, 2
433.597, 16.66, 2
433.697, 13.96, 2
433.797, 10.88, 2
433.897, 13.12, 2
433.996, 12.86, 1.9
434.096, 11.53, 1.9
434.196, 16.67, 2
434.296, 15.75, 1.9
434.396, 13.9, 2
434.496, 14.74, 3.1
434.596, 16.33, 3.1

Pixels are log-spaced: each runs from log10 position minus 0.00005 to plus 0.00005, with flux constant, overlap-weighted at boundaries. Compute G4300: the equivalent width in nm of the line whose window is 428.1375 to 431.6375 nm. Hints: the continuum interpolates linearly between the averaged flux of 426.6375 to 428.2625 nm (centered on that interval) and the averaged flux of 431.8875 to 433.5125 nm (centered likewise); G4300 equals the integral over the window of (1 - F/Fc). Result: 0.40 nm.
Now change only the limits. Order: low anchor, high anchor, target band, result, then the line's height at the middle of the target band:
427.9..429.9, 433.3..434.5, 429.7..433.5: 0.416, 13.8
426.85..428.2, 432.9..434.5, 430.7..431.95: 0.204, 14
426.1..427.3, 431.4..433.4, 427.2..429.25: -0.017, 13.2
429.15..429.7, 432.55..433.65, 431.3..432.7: 0.155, 14.4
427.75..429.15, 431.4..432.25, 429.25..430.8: 0.303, 13.6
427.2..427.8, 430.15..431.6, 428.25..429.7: -0.220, 11.7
